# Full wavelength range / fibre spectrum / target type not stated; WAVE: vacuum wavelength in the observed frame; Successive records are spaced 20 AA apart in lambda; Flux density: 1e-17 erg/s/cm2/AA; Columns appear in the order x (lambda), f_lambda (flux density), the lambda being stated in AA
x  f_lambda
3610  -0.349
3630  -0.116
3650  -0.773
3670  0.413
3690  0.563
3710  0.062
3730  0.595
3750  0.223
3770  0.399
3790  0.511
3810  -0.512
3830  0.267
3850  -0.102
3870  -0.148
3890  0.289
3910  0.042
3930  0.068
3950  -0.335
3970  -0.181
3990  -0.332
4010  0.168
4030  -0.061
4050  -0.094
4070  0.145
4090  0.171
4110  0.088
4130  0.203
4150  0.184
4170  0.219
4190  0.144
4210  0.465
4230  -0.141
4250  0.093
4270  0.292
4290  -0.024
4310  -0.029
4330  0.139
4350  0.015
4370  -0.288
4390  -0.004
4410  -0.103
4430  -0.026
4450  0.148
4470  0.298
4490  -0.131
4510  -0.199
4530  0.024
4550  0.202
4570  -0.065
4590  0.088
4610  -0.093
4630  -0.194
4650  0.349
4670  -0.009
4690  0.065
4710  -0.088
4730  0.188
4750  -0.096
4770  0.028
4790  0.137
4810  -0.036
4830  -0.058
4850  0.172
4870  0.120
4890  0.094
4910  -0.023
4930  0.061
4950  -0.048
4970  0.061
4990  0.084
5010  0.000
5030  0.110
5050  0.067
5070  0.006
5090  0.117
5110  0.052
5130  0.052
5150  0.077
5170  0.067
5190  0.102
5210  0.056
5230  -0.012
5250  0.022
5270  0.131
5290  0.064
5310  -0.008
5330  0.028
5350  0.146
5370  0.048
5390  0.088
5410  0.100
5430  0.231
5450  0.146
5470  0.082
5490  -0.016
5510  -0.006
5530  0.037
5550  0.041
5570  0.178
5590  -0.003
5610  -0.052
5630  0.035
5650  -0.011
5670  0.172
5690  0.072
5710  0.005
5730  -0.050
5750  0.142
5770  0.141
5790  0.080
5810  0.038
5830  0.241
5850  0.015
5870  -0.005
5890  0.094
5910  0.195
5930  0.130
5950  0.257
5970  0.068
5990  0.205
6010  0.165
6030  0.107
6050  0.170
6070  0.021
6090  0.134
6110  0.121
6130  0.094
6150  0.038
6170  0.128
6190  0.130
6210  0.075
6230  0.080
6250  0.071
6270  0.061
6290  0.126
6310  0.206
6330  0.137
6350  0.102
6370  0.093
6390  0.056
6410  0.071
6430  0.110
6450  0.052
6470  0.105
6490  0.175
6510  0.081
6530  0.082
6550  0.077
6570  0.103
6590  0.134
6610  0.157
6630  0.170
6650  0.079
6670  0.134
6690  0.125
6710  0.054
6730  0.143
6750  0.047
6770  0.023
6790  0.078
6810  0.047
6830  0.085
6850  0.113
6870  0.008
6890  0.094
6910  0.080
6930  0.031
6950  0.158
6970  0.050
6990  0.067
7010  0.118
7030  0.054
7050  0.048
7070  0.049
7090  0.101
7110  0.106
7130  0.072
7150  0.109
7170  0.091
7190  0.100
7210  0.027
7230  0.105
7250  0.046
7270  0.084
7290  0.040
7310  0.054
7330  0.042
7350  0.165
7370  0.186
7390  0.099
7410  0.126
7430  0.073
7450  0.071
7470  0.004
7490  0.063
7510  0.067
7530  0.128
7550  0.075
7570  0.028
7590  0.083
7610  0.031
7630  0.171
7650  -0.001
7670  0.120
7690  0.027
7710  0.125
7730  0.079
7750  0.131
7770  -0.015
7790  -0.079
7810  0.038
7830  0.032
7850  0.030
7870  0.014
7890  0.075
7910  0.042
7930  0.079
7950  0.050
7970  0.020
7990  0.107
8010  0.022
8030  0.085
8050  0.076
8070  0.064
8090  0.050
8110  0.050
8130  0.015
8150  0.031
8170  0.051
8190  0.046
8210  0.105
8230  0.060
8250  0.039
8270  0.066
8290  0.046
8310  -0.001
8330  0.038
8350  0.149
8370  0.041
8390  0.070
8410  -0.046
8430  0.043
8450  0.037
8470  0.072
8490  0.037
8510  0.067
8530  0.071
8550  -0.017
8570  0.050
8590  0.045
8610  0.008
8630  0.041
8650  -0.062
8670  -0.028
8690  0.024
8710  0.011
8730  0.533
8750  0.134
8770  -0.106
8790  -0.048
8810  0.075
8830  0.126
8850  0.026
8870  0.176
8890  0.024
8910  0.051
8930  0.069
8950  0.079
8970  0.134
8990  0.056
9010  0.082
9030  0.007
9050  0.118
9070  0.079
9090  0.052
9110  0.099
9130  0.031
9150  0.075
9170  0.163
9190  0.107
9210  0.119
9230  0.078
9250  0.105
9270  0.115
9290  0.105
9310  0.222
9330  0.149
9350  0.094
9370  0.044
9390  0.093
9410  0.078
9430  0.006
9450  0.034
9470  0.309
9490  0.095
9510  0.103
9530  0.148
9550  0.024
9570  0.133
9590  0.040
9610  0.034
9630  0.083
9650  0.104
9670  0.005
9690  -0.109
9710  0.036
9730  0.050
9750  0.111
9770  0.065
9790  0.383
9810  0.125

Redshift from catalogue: 1.343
